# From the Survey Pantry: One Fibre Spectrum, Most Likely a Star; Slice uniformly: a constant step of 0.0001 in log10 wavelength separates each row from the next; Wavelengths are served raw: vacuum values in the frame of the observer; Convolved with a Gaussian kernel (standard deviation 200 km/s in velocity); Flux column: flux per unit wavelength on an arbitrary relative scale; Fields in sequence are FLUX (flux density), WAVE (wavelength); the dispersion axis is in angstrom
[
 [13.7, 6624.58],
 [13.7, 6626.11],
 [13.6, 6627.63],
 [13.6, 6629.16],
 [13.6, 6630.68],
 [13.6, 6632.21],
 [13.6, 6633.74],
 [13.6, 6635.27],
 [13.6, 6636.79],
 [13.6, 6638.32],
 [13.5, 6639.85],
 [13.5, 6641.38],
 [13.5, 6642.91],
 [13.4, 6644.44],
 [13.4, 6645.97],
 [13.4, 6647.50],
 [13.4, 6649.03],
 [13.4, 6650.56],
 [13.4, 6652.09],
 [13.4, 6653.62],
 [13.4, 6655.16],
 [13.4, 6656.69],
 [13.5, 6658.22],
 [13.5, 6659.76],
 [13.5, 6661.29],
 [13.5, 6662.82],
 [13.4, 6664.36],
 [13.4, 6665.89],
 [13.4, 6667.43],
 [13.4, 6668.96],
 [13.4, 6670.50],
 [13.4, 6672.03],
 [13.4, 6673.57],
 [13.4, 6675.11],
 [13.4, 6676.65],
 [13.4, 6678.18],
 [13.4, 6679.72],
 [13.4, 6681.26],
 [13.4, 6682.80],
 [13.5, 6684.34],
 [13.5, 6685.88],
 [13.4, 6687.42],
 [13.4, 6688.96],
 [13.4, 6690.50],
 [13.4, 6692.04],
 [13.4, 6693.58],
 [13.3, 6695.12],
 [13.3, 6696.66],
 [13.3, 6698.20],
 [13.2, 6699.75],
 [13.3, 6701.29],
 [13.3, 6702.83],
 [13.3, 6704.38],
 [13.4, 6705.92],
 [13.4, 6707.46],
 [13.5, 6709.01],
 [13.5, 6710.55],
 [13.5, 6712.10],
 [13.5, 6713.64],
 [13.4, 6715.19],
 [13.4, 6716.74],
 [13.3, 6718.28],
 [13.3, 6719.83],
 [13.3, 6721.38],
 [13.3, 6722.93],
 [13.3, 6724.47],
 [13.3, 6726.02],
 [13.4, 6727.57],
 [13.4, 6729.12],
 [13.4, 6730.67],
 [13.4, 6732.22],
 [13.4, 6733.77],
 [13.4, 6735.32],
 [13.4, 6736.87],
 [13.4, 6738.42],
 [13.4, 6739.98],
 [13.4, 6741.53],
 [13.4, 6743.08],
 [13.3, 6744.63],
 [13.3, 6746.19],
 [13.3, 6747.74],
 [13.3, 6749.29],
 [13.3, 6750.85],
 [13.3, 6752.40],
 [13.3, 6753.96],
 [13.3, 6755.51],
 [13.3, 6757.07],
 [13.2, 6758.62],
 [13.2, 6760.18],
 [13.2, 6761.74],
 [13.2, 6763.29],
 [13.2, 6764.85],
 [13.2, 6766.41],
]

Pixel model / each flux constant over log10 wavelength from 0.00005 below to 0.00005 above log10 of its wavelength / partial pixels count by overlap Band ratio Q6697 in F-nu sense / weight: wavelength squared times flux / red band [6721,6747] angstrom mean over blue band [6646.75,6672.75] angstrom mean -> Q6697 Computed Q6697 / 1.02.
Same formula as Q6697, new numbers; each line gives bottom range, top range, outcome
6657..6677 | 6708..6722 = 1.01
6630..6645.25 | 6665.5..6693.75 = 1.00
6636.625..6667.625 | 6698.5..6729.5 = 1.01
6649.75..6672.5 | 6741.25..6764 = 1.02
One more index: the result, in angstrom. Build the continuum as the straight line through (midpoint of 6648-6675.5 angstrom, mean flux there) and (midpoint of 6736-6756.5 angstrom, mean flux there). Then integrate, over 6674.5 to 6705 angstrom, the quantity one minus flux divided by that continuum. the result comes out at 0.05 angstrom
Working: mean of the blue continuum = 13.4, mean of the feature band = 13.4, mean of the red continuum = 13.3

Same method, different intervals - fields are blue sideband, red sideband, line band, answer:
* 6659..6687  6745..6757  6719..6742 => -0.1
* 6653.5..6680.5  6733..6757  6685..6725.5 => 0.0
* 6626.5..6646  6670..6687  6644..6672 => 0.1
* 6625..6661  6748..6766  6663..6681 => 0.1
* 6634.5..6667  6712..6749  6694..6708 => 0.1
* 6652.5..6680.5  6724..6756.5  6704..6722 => 0.0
